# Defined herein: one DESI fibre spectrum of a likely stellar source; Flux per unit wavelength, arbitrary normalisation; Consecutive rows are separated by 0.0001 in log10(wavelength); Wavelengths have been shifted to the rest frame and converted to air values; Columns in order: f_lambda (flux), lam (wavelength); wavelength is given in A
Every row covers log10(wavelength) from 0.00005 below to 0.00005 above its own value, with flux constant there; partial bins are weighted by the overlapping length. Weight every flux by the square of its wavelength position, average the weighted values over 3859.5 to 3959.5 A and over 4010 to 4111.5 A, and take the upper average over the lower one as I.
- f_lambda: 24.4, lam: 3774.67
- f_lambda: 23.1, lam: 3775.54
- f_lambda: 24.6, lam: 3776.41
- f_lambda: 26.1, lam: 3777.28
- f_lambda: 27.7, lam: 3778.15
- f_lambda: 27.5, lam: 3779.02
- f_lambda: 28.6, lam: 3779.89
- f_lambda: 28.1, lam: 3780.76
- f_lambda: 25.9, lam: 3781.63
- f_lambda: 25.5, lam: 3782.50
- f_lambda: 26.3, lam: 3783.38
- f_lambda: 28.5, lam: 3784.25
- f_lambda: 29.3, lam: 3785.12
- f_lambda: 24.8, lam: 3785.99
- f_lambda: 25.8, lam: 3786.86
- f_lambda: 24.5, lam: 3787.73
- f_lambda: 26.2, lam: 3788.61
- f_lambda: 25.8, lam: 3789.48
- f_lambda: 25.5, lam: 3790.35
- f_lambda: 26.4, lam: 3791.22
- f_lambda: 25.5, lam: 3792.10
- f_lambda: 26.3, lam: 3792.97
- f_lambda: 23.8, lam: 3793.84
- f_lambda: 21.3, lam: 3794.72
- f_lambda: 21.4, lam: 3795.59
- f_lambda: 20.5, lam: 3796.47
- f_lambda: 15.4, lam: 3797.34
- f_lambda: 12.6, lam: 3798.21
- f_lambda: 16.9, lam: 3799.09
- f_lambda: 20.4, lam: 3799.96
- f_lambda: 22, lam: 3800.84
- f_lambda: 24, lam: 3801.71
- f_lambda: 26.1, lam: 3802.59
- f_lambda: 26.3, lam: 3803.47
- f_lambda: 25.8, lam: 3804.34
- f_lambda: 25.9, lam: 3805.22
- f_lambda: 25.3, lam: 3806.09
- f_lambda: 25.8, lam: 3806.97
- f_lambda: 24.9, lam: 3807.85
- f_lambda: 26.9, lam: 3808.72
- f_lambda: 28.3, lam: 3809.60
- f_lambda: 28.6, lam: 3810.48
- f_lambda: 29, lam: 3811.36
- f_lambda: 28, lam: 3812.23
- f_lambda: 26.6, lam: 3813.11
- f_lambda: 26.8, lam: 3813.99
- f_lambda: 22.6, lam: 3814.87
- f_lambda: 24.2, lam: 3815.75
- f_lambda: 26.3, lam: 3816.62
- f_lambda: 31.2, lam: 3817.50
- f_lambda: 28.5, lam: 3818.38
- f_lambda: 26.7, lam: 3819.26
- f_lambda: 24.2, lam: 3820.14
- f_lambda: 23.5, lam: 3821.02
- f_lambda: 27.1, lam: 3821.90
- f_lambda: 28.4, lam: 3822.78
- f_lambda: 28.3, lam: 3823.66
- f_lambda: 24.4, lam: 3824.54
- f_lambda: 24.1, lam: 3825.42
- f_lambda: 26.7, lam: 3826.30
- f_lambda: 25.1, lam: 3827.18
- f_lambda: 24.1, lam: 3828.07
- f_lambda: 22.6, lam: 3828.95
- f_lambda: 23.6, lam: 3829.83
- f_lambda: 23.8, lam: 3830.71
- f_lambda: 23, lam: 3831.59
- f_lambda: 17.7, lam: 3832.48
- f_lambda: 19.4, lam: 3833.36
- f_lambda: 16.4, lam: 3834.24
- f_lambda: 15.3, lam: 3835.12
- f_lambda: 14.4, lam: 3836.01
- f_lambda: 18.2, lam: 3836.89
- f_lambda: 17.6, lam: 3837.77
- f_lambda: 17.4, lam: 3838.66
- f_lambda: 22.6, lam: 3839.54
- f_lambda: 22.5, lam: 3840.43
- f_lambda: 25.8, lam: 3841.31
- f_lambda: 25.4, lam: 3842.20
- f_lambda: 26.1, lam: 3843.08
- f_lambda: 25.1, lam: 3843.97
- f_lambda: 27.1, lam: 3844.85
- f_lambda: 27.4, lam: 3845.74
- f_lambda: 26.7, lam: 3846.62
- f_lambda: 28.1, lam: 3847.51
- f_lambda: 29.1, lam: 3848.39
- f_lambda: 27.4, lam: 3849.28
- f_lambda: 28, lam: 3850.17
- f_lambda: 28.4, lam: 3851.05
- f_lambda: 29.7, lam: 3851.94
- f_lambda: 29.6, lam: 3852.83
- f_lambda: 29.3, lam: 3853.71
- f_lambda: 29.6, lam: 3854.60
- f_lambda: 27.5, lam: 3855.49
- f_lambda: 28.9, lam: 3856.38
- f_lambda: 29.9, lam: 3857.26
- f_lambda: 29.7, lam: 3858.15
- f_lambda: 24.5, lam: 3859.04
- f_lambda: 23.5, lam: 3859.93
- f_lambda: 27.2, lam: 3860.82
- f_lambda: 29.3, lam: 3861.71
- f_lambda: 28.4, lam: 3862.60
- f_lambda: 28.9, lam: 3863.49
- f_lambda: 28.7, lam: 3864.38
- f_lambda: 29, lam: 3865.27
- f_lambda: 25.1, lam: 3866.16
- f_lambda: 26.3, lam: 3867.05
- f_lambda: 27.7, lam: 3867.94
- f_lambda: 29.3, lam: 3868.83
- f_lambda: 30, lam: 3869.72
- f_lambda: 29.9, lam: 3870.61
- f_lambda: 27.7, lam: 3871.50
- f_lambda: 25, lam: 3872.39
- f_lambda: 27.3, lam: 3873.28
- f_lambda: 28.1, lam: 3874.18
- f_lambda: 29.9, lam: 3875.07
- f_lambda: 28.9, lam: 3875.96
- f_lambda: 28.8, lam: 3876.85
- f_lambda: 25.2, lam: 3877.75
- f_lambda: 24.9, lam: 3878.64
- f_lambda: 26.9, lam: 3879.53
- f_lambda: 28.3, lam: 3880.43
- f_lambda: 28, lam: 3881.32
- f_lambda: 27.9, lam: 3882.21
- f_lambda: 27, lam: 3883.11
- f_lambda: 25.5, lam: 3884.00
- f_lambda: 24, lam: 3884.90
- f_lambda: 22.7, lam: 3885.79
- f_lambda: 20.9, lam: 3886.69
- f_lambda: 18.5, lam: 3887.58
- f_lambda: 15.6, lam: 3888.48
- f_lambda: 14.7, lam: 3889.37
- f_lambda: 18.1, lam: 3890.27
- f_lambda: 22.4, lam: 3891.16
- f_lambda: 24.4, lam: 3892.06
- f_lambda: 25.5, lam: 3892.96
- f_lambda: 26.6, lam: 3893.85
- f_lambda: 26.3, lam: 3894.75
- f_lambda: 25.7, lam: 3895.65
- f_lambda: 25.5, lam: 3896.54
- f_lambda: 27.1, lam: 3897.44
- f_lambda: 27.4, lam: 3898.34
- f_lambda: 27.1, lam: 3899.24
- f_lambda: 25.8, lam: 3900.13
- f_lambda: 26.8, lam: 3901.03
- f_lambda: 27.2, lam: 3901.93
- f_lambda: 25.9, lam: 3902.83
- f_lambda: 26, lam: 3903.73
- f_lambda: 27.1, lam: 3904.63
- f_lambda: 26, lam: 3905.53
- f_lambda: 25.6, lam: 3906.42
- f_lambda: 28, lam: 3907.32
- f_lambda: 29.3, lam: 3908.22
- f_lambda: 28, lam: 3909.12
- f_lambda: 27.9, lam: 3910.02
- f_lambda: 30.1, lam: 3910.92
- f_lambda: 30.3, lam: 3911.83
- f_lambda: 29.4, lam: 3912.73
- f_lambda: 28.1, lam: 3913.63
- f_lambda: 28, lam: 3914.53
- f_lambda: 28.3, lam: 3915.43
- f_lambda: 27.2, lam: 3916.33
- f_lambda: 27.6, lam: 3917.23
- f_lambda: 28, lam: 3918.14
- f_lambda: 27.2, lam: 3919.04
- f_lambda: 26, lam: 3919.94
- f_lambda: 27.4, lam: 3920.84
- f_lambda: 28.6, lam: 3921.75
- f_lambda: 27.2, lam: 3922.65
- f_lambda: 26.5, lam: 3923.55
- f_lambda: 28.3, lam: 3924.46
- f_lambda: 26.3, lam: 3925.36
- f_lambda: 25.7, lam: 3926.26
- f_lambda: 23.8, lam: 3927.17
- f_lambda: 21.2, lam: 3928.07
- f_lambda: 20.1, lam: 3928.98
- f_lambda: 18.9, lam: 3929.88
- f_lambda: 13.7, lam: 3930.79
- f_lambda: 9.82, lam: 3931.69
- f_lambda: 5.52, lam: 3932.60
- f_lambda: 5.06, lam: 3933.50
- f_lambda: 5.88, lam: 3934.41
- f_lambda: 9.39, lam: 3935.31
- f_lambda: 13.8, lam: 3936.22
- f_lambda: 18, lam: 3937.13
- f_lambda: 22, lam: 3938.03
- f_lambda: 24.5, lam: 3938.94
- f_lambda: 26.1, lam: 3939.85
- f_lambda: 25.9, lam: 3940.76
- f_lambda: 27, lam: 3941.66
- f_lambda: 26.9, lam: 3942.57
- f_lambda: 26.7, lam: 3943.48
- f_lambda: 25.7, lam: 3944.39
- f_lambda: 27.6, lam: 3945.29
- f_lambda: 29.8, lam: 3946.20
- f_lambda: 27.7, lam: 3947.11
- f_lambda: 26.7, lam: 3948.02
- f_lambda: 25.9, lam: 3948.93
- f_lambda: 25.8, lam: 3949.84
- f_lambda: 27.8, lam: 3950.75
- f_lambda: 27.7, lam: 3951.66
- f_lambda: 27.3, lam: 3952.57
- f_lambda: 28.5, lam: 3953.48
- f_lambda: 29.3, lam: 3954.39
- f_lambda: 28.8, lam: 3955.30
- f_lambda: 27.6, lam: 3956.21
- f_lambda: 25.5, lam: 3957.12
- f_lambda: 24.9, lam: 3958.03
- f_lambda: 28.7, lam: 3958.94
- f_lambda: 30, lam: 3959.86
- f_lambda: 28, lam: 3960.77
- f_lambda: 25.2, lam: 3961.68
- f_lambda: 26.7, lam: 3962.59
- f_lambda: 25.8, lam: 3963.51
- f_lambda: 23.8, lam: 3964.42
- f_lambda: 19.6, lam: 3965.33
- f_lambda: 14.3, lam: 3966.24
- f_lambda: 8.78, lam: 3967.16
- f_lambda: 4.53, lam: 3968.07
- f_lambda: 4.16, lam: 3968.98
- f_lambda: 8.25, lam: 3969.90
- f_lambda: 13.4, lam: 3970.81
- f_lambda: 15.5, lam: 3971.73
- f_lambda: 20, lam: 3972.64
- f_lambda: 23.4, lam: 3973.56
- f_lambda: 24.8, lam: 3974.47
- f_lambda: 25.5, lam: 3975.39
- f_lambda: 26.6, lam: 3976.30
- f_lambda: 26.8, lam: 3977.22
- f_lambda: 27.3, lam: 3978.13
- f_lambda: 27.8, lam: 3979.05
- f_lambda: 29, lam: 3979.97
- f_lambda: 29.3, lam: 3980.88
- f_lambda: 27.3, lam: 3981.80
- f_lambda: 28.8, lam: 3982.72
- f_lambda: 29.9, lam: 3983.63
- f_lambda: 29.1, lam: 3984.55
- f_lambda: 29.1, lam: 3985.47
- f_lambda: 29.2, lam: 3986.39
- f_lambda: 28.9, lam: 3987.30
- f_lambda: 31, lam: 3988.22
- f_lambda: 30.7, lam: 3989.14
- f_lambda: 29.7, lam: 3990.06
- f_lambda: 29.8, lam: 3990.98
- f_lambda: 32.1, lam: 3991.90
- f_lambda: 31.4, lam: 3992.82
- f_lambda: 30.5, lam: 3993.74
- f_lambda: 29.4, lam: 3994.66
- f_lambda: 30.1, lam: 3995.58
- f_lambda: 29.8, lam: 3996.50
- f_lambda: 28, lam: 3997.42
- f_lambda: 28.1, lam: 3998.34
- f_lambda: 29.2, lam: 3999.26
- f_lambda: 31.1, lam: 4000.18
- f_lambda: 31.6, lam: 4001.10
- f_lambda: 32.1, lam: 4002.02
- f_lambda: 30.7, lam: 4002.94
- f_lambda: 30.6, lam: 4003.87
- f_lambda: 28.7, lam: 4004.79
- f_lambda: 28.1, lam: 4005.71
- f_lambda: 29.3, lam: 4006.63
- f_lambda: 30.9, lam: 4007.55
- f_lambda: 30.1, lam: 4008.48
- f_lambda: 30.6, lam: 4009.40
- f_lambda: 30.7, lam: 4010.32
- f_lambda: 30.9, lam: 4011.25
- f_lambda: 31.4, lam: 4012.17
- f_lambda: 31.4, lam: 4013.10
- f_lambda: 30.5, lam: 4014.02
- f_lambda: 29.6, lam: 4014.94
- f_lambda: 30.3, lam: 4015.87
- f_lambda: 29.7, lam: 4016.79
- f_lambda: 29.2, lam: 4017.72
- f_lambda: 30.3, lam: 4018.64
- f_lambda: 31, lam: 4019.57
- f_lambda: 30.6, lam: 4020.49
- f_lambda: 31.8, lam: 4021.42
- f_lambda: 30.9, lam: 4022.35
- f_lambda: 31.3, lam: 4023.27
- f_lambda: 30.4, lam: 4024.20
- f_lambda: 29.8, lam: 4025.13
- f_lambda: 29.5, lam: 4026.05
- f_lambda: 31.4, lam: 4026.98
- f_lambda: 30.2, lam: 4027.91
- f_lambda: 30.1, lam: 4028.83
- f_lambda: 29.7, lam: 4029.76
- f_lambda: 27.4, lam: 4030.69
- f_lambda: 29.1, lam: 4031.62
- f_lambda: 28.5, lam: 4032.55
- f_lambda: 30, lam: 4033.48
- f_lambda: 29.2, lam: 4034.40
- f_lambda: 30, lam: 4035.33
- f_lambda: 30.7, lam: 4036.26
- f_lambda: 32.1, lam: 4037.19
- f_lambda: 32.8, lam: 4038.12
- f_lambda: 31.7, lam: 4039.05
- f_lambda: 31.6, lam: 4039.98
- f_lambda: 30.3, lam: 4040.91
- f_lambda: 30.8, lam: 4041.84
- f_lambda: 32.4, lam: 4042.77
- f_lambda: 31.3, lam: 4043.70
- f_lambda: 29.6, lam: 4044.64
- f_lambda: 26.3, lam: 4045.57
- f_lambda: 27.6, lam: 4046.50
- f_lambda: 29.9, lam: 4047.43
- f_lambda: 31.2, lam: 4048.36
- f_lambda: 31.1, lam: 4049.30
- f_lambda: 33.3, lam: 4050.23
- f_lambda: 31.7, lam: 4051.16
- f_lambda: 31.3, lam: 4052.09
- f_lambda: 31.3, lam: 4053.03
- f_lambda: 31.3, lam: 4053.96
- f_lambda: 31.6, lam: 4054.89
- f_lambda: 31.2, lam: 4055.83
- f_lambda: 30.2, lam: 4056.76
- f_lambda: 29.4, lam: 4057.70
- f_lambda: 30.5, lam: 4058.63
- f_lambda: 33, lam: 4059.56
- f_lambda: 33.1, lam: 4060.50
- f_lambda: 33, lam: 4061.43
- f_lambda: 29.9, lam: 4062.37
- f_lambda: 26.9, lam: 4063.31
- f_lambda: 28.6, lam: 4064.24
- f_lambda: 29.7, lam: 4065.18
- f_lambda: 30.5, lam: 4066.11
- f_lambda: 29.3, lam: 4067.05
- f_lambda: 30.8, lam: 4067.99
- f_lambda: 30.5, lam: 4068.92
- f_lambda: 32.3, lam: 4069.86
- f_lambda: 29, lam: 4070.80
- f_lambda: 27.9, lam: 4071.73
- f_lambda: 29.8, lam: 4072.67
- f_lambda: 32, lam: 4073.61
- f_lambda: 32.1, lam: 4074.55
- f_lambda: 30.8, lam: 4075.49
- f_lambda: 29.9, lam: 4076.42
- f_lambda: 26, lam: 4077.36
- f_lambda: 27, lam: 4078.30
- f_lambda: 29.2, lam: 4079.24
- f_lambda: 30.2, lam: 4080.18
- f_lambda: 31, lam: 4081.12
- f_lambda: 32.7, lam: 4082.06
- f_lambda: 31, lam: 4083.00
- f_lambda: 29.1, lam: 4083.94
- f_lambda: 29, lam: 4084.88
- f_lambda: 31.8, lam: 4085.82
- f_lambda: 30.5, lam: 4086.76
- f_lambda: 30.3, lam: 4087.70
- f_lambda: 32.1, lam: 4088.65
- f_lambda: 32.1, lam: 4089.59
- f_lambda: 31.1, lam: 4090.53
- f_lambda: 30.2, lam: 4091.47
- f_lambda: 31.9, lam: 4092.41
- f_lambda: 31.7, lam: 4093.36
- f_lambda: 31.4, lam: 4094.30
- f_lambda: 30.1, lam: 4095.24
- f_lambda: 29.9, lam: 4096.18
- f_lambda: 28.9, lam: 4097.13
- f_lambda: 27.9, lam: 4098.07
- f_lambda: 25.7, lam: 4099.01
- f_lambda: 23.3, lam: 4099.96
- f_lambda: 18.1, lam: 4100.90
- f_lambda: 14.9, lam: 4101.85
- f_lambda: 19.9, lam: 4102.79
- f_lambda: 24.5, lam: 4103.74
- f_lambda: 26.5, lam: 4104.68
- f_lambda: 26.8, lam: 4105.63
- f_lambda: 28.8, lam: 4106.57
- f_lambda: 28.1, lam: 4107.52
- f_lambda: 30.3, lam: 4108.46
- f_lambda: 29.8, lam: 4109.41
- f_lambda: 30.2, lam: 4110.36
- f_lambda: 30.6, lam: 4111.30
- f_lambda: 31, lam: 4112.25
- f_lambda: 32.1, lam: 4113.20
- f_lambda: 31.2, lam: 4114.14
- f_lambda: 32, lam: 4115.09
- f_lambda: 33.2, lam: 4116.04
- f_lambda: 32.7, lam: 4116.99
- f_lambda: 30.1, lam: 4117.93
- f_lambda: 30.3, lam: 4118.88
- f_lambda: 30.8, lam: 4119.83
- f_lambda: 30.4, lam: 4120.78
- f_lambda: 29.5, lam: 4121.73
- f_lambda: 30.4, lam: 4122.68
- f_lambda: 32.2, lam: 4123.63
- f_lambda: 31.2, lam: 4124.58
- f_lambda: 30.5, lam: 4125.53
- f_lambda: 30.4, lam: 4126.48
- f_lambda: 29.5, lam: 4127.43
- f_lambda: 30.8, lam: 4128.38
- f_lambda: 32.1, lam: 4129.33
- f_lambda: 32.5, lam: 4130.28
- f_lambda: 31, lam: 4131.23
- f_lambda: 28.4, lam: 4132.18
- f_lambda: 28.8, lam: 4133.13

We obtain 1.27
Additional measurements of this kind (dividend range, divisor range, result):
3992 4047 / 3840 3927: 1.21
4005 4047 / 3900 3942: 1.35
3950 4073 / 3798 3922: 1.19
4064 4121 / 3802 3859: 1.32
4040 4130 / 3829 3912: 1.30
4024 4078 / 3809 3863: 1.33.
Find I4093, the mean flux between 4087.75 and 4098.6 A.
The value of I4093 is 30.6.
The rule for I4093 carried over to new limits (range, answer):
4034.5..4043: 31.3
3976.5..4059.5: 30.1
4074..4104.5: 28.6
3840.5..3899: 26.5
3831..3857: 24.3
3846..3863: 28.1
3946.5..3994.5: 25.2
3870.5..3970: 24.2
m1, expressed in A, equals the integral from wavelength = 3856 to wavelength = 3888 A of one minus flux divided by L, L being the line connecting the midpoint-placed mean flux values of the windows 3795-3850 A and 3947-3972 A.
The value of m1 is -4.86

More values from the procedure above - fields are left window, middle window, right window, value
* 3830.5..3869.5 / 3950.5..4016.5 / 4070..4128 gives 1.9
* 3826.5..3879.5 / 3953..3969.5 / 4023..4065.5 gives 3.5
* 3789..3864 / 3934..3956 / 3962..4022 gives 1.6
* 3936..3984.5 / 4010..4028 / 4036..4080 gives -1.7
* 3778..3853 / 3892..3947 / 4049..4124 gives 4.6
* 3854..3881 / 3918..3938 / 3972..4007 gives 6.0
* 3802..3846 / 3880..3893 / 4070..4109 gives 1.3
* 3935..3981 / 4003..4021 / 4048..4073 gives -2.0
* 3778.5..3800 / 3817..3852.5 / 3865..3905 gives 0.9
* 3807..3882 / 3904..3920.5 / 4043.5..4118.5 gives -0.5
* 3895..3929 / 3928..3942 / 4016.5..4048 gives 5.6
